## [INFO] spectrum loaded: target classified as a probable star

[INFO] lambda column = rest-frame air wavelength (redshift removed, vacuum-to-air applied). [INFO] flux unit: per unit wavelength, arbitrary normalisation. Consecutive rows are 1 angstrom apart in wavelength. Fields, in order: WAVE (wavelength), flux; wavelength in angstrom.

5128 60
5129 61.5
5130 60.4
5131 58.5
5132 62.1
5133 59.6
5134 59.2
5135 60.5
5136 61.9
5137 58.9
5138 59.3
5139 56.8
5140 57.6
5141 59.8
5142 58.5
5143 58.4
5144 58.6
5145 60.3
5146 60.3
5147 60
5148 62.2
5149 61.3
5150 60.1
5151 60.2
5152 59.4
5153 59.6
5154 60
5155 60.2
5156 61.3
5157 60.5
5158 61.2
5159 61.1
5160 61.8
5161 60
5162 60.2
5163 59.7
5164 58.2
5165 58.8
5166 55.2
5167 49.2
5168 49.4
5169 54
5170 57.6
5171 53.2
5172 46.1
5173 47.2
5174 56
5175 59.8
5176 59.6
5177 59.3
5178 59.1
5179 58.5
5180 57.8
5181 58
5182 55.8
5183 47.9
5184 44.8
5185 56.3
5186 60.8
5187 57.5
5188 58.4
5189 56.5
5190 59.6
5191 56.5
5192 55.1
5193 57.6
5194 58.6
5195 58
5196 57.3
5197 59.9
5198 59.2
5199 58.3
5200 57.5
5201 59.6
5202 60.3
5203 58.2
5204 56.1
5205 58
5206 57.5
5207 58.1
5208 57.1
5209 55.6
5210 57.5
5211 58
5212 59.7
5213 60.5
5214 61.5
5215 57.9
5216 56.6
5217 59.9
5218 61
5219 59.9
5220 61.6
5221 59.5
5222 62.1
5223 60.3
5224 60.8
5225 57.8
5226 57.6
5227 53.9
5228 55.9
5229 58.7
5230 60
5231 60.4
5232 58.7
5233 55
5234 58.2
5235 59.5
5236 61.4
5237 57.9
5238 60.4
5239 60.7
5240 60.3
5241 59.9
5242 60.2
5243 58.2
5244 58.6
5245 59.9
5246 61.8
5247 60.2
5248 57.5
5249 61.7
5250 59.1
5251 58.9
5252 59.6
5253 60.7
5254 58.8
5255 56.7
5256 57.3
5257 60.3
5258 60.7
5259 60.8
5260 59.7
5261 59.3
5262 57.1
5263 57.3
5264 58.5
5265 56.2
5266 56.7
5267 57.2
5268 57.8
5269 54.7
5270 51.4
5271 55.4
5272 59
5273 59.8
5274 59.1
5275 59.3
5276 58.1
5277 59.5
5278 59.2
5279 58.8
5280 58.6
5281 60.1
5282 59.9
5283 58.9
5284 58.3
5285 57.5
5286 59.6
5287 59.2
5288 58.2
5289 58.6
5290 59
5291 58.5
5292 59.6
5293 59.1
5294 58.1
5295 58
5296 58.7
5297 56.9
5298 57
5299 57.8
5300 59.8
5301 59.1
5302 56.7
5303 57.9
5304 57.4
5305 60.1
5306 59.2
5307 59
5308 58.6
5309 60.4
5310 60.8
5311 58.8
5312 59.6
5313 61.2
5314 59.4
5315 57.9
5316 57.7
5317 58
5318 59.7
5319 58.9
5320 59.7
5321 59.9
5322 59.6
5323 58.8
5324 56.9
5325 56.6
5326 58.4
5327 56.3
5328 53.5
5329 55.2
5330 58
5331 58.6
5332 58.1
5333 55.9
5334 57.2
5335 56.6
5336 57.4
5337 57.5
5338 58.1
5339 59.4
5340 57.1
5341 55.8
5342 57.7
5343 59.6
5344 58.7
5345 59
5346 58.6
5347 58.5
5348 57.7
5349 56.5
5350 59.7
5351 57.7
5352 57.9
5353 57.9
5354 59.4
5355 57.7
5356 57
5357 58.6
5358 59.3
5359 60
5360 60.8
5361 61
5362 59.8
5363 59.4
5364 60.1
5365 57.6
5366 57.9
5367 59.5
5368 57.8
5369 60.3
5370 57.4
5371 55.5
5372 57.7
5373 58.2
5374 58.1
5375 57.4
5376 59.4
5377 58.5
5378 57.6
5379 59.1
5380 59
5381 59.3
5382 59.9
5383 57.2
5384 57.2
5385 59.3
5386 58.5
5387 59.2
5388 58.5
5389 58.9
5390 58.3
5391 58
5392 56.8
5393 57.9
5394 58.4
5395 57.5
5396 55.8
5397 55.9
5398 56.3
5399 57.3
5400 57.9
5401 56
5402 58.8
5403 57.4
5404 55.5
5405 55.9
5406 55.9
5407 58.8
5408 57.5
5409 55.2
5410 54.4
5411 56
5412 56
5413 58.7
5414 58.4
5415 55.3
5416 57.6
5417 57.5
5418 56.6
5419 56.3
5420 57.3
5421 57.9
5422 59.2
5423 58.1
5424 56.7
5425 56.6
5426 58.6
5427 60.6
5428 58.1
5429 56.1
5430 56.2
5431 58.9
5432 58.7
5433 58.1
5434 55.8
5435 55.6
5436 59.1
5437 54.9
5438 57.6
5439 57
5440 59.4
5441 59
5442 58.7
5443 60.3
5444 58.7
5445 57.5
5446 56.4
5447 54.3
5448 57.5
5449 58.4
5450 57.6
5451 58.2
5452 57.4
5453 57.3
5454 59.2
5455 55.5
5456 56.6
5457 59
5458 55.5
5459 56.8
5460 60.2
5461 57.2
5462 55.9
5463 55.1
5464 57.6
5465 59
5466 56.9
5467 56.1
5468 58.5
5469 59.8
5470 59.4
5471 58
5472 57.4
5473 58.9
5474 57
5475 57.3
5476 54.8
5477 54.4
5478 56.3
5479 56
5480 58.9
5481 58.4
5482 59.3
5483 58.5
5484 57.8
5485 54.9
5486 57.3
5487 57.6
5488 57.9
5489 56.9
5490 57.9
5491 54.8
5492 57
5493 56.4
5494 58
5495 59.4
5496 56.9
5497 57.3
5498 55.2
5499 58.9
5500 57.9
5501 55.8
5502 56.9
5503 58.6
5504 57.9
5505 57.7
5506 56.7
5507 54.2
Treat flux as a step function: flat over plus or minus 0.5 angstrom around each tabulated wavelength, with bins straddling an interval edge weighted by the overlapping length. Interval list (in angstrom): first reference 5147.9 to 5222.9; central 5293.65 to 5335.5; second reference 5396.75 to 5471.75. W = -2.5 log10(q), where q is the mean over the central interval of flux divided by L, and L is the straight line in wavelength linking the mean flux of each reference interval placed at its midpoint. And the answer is -0.01 mag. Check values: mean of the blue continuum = 57.8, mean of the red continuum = 57.4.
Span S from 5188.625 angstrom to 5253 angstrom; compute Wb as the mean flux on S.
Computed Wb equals 58.8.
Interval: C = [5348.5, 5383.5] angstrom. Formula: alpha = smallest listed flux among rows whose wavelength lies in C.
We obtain 55.5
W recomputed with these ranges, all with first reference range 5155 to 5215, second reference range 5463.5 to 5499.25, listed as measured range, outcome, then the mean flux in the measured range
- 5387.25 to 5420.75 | 0.01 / 57.1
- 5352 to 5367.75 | -0.03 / 59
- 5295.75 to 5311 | -0.02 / 58.6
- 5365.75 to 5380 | -0.02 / 58.2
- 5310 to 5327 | -0.03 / 58.8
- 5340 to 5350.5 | -0.01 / 58.1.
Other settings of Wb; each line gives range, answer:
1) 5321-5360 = 57.9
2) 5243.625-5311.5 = 58.6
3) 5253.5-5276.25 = 57.9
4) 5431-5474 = 57.6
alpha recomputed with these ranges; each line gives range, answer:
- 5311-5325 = 56.6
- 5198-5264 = 53.9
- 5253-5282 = 51.4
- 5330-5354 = 55.8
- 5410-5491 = 54.3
